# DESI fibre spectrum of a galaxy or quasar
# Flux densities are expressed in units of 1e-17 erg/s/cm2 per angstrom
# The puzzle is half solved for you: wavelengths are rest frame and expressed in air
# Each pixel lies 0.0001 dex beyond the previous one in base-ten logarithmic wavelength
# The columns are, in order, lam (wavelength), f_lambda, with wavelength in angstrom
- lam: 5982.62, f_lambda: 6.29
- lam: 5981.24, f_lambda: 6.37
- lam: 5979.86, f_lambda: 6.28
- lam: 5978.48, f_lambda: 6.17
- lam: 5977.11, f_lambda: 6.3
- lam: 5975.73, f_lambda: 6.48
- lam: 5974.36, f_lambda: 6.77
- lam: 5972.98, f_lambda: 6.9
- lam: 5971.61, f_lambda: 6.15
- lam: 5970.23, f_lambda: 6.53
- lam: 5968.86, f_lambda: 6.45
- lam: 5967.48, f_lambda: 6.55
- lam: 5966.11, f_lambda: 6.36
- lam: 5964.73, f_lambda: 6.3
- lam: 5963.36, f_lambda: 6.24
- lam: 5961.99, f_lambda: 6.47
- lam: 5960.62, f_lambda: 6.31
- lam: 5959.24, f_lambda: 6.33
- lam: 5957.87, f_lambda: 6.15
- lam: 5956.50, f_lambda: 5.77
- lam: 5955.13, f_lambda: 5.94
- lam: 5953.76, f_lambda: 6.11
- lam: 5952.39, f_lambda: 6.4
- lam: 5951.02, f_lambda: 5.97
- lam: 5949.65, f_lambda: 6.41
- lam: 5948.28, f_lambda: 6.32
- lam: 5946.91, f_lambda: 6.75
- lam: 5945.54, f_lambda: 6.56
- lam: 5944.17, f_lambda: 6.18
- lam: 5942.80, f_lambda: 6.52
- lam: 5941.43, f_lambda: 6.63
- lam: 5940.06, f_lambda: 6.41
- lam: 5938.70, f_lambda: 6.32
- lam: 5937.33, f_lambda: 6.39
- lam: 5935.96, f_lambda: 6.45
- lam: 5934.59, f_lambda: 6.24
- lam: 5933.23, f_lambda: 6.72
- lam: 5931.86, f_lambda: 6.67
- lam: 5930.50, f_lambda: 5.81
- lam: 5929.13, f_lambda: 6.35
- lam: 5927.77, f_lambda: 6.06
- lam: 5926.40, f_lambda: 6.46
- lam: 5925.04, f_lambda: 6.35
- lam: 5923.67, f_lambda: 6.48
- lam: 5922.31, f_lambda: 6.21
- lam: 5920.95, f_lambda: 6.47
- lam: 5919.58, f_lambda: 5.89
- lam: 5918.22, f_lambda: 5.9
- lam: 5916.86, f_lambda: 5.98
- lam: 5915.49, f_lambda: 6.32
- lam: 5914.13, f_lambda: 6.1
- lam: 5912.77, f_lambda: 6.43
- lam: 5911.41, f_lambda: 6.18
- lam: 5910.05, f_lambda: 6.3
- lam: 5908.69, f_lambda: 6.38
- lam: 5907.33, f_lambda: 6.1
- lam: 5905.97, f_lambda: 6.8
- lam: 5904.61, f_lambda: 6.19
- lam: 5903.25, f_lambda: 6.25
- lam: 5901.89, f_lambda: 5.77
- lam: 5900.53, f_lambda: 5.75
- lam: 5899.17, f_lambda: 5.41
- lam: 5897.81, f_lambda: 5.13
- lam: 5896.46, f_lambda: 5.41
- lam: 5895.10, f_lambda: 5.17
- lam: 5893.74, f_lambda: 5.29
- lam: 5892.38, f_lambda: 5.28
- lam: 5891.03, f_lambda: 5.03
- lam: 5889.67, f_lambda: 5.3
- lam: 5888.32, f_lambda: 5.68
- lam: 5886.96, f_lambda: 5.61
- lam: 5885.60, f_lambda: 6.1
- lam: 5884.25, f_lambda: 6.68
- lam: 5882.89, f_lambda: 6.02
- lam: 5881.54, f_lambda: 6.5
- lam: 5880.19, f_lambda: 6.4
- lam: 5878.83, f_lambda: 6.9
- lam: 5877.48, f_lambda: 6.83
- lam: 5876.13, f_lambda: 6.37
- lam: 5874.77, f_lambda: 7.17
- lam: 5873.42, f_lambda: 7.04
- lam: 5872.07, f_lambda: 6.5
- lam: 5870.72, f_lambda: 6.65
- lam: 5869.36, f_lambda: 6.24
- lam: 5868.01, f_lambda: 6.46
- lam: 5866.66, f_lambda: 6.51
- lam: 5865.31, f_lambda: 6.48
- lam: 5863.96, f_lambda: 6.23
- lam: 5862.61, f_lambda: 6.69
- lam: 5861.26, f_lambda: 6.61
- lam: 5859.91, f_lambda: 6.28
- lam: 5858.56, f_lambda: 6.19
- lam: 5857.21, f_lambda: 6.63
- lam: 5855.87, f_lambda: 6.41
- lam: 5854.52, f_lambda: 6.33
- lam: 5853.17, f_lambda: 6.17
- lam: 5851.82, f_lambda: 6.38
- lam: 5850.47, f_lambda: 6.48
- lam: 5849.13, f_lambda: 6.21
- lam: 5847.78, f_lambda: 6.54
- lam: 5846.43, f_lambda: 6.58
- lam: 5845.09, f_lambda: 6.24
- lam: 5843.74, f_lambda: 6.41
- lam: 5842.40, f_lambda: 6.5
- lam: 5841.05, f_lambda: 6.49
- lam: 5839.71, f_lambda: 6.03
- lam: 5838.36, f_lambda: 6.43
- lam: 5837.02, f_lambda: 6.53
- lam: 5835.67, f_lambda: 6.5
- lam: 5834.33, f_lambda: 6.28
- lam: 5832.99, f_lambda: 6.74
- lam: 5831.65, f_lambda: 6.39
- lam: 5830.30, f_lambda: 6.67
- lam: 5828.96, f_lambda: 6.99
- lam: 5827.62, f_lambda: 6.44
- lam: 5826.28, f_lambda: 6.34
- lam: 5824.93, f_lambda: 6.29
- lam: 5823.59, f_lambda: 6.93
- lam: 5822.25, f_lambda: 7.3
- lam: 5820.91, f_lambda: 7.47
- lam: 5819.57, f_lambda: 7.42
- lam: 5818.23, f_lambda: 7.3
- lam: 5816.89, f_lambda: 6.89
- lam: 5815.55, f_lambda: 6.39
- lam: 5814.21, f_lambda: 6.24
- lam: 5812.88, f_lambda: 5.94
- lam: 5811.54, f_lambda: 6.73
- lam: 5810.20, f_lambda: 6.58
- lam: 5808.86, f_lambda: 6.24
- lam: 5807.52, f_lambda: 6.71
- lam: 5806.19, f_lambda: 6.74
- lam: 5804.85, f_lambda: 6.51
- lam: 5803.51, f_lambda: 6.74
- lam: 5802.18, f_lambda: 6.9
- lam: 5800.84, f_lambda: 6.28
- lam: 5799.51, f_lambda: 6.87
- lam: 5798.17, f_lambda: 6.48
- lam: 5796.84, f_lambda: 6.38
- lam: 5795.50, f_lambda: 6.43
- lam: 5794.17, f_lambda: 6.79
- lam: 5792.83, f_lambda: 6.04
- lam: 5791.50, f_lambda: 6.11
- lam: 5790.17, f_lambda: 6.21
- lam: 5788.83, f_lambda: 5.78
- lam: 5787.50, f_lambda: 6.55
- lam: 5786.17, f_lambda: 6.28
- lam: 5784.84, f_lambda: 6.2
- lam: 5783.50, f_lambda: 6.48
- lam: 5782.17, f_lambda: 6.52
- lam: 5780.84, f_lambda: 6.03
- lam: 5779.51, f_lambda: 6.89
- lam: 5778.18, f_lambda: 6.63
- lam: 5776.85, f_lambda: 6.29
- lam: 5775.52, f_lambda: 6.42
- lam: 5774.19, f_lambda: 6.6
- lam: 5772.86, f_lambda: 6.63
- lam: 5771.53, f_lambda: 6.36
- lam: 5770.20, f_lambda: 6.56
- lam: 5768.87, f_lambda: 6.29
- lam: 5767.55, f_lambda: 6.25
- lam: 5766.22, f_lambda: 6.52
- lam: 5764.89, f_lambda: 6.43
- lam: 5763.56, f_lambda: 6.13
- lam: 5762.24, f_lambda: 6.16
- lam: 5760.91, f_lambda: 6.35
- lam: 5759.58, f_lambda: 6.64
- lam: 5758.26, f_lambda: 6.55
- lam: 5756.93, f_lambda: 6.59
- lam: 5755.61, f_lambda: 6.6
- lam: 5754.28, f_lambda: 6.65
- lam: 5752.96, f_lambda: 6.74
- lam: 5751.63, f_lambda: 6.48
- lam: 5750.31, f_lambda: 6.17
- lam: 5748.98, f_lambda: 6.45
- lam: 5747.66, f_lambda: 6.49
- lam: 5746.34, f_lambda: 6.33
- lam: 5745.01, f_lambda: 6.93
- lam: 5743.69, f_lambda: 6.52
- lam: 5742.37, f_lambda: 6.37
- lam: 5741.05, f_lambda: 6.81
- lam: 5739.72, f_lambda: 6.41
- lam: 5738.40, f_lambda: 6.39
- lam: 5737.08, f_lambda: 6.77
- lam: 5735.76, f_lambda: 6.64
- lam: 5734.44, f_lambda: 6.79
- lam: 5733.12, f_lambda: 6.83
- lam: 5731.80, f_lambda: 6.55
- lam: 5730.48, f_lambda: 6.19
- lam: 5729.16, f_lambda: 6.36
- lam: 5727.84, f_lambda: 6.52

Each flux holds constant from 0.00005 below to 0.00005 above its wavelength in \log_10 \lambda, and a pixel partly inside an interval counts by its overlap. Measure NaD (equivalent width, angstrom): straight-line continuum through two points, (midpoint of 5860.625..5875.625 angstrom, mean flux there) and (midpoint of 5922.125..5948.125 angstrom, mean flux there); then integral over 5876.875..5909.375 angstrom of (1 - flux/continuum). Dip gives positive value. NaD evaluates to 3.0 angstrom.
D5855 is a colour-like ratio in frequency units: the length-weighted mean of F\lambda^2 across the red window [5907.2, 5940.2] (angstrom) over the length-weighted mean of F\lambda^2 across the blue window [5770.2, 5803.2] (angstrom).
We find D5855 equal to 1.0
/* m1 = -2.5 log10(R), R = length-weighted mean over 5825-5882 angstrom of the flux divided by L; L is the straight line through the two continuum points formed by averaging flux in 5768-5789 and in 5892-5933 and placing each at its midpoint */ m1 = -0.05 mag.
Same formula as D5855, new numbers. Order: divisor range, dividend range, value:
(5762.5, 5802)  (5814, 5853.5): 1.05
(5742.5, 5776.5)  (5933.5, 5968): 1.04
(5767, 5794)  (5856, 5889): 1.05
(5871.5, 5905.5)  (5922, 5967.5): 1.08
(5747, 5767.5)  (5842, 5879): 1.04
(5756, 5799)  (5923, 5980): 1.05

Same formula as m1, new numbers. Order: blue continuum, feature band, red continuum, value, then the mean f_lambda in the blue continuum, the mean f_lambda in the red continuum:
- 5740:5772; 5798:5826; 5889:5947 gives -0.061 mag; 6.47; 6.1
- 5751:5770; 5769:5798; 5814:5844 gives 0.023 mag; 6.46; 6.66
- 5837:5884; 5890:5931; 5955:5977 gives 0.079 mag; 6.47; 6.37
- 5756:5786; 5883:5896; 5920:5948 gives 0.149 mag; 6.43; 6.39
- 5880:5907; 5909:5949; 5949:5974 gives -0.048 mag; 5.78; 6.3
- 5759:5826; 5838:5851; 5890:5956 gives -0.005 mag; 6.52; 6.13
